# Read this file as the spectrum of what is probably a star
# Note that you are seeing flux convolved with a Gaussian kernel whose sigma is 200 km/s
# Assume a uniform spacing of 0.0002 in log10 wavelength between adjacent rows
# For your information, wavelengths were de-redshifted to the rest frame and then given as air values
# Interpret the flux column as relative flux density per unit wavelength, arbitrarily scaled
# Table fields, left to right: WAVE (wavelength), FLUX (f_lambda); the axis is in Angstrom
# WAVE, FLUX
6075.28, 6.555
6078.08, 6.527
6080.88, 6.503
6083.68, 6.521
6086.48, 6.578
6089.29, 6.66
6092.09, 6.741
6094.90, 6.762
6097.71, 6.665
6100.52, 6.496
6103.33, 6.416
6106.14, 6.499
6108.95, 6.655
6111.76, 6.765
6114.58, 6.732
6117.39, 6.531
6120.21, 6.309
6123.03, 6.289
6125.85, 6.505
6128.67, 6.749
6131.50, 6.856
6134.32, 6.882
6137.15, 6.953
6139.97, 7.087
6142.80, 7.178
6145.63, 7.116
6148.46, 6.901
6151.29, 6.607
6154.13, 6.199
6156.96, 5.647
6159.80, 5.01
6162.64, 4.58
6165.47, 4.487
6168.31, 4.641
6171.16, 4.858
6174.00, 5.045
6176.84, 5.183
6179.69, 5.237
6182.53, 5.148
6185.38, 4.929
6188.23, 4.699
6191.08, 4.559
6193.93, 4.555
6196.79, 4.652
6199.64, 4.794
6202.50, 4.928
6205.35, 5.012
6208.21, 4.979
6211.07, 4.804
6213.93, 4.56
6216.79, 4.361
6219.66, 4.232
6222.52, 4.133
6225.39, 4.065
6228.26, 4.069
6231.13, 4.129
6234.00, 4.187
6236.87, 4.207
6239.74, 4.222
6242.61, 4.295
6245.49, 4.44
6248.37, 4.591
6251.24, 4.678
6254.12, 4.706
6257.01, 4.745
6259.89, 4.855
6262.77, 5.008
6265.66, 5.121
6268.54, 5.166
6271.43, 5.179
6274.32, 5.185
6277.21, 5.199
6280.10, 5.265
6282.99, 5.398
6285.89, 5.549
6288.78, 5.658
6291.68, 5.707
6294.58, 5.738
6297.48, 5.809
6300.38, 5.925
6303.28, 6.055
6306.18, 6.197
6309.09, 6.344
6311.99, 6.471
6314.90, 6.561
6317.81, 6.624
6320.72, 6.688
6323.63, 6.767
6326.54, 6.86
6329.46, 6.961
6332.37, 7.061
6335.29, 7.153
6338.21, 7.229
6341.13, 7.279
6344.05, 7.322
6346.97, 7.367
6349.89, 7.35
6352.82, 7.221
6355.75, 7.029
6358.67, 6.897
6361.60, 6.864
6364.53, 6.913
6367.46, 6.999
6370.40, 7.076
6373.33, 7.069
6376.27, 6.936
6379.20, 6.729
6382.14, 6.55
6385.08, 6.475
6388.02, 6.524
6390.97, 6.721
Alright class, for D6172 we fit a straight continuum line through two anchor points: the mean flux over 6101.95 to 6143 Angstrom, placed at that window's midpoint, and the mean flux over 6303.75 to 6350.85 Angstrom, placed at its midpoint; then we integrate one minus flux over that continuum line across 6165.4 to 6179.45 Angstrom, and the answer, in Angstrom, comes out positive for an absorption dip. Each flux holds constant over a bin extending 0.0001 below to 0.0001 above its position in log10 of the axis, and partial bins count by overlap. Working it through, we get 3.8 Angstrom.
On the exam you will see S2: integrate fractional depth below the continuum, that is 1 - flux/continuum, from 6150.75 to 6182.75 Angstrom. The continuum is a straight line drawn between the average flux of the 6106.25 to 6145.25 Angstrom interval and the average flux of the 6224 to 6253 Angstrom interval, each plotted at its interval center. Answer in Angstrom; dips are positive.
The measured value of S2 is 3.6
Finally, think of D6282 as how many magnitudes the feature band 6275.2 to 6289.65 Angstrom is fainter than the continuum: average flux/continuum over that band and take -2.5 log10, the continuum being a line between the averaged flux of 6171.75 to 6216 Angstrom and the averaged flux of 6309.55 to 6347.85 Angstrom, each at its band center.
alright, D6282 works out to 0.15 mag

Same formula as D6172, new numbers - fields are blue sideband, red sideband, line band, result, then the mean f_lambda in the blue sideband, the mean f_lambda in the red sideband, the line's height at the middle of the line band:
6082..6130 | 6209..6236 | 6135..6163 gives -3.2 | 6.58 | 4.3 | 5.74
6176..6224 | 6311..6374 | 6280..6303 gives 1.9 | 4.74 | 6.99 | 6.19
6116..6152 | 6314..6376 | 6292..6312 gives 2.7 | 6.77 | 7.02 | 6.97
